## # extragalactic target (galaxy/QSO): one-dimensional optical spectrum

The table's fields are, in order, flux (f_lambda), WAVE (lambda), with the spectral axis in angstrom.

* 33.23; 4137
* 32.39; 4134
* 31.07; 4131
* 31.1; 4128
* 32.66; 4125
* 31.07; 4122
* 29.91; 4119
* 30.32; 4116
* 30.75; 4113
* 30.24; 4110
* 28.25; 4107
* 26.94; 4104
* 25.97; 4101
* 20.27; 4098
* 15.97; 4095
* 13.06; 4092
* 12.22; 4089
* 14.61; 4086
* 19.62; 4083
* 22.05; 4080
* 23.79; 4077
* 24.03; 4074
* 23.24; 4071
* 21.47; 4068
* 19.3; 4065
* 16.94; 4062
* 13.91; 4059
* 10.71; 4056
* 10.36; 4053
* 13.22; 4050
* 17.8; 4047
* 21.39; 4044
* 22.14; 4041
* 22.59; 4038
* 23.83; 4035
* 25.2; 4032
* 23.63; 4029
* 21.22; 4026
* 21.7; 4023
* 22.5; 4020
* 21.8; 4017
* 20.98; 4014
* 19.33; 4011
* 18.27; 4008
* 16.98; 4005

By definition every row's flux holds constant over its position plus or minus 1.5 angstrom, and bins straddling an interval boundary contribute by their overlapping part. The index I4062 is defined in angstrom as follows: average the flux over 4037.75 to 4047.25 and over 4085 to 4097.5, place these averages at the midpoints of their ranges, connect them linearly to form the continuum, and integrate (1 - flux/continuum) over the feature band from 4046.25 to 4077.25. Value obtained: 1.2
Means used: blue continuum 21.2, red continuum 14.4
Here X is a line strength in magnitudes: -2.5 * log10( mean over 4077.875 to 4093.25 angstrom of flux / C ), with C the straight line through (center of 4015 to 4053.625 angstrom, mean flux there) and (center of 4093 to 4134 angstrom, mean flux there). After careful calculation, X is 0.46 mag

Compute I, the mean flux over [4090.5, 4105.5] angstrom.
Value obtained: 20.4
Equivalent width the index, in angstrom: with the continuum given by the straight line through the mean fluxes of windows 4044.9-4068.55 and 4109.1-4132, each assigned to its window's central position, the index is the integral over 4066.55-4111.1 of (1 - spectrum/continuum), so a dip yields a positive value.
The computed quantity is 3.0 angstrom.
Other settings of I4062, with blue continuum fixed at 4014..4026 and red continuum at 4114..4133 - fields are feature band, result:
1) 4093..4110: 3.1 angstrom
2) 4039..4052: 3.0 angstrom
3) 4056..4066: 3.8 angstrom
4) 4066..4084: 2.9 angstrom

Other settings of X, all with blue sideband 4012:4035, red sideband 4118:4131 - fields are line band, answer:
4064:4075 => 0.199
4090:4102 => 0.497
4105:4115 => 0.012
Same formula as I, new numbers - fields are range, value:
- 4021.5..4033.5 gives 22.9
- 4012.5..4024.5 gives 21.7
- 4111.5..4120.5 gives 30.3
